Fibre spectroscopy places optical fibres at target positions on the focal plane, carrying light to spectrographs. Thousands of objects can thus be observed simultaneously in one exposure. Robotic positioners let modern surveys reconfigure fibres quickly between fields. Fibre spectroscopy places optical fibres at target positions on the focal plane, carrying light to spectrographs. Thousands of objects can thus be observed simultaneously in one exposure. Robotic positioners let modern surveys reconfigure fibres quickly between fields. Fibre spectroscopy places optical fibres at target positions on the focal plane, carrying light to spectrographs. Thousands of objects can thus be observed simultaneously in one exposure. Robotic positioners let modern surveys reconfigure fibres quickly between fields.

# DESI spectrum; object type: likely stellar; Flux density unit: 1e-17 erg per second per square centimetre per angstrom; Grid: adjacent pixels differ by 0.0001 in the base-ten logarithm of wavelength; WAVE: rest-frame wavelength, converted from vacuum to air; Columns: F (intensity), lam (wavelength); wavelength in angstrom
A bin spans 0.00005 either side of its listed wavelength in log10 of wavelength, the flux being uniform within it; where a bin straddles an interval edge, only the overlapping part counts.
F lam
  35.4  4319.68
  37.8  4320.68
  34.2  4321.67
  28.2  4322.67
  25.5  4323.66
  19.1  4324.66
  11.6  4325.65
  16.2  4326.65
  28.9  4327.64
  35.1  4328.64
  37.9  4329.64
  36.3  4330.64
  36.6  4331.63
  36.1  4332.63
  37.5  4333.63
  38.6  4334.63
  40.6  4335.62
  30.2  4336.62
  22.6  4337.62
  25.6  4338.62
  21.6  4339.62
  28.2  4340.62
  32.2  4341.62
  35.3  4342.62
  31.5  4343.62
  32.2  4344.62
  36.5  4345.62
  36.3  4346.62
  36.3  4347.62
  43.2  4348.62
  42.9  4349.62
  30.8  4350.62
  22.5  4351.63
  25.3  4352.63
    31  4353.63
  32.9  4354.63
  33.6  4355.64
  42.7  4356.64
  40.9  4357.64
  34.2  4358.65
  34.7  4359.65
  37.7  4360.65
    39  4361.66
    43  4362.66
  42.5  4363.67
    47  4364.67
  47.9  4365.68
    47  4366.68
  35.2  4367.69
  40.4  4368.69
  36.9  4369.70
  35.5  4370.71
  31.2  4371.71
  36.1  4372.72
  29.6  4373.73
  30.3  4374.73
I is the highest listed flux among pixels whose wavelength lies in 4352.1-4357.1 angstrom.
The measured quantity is 42.7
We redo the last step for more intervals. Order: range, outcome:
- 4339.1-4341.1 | 28.2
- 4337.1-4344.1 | 35.3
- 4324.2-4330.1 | 37.9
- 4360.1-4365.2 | 47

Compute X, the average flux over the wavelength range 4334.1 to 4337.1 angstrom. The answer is 36.6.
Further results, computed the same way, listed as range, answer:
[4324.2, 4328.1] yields 18.9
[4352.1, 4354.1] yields 28.1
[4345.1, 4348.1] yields 36.4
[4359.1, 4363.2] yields 38.6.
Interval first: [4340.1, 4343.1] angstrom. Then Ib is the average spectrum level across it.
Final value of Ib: 31.8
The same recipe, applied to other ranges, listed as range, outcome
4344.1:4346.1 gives 34.3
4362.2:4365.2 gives 44.1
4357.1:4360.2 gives 36.8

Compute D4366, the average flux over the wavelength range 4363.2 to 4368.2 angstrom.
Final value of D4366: 44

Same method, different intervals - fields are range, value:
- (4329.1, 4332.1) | 36.9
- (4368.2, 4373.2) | 36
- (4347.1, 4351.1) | 38.4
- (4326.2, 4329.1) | 26.8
